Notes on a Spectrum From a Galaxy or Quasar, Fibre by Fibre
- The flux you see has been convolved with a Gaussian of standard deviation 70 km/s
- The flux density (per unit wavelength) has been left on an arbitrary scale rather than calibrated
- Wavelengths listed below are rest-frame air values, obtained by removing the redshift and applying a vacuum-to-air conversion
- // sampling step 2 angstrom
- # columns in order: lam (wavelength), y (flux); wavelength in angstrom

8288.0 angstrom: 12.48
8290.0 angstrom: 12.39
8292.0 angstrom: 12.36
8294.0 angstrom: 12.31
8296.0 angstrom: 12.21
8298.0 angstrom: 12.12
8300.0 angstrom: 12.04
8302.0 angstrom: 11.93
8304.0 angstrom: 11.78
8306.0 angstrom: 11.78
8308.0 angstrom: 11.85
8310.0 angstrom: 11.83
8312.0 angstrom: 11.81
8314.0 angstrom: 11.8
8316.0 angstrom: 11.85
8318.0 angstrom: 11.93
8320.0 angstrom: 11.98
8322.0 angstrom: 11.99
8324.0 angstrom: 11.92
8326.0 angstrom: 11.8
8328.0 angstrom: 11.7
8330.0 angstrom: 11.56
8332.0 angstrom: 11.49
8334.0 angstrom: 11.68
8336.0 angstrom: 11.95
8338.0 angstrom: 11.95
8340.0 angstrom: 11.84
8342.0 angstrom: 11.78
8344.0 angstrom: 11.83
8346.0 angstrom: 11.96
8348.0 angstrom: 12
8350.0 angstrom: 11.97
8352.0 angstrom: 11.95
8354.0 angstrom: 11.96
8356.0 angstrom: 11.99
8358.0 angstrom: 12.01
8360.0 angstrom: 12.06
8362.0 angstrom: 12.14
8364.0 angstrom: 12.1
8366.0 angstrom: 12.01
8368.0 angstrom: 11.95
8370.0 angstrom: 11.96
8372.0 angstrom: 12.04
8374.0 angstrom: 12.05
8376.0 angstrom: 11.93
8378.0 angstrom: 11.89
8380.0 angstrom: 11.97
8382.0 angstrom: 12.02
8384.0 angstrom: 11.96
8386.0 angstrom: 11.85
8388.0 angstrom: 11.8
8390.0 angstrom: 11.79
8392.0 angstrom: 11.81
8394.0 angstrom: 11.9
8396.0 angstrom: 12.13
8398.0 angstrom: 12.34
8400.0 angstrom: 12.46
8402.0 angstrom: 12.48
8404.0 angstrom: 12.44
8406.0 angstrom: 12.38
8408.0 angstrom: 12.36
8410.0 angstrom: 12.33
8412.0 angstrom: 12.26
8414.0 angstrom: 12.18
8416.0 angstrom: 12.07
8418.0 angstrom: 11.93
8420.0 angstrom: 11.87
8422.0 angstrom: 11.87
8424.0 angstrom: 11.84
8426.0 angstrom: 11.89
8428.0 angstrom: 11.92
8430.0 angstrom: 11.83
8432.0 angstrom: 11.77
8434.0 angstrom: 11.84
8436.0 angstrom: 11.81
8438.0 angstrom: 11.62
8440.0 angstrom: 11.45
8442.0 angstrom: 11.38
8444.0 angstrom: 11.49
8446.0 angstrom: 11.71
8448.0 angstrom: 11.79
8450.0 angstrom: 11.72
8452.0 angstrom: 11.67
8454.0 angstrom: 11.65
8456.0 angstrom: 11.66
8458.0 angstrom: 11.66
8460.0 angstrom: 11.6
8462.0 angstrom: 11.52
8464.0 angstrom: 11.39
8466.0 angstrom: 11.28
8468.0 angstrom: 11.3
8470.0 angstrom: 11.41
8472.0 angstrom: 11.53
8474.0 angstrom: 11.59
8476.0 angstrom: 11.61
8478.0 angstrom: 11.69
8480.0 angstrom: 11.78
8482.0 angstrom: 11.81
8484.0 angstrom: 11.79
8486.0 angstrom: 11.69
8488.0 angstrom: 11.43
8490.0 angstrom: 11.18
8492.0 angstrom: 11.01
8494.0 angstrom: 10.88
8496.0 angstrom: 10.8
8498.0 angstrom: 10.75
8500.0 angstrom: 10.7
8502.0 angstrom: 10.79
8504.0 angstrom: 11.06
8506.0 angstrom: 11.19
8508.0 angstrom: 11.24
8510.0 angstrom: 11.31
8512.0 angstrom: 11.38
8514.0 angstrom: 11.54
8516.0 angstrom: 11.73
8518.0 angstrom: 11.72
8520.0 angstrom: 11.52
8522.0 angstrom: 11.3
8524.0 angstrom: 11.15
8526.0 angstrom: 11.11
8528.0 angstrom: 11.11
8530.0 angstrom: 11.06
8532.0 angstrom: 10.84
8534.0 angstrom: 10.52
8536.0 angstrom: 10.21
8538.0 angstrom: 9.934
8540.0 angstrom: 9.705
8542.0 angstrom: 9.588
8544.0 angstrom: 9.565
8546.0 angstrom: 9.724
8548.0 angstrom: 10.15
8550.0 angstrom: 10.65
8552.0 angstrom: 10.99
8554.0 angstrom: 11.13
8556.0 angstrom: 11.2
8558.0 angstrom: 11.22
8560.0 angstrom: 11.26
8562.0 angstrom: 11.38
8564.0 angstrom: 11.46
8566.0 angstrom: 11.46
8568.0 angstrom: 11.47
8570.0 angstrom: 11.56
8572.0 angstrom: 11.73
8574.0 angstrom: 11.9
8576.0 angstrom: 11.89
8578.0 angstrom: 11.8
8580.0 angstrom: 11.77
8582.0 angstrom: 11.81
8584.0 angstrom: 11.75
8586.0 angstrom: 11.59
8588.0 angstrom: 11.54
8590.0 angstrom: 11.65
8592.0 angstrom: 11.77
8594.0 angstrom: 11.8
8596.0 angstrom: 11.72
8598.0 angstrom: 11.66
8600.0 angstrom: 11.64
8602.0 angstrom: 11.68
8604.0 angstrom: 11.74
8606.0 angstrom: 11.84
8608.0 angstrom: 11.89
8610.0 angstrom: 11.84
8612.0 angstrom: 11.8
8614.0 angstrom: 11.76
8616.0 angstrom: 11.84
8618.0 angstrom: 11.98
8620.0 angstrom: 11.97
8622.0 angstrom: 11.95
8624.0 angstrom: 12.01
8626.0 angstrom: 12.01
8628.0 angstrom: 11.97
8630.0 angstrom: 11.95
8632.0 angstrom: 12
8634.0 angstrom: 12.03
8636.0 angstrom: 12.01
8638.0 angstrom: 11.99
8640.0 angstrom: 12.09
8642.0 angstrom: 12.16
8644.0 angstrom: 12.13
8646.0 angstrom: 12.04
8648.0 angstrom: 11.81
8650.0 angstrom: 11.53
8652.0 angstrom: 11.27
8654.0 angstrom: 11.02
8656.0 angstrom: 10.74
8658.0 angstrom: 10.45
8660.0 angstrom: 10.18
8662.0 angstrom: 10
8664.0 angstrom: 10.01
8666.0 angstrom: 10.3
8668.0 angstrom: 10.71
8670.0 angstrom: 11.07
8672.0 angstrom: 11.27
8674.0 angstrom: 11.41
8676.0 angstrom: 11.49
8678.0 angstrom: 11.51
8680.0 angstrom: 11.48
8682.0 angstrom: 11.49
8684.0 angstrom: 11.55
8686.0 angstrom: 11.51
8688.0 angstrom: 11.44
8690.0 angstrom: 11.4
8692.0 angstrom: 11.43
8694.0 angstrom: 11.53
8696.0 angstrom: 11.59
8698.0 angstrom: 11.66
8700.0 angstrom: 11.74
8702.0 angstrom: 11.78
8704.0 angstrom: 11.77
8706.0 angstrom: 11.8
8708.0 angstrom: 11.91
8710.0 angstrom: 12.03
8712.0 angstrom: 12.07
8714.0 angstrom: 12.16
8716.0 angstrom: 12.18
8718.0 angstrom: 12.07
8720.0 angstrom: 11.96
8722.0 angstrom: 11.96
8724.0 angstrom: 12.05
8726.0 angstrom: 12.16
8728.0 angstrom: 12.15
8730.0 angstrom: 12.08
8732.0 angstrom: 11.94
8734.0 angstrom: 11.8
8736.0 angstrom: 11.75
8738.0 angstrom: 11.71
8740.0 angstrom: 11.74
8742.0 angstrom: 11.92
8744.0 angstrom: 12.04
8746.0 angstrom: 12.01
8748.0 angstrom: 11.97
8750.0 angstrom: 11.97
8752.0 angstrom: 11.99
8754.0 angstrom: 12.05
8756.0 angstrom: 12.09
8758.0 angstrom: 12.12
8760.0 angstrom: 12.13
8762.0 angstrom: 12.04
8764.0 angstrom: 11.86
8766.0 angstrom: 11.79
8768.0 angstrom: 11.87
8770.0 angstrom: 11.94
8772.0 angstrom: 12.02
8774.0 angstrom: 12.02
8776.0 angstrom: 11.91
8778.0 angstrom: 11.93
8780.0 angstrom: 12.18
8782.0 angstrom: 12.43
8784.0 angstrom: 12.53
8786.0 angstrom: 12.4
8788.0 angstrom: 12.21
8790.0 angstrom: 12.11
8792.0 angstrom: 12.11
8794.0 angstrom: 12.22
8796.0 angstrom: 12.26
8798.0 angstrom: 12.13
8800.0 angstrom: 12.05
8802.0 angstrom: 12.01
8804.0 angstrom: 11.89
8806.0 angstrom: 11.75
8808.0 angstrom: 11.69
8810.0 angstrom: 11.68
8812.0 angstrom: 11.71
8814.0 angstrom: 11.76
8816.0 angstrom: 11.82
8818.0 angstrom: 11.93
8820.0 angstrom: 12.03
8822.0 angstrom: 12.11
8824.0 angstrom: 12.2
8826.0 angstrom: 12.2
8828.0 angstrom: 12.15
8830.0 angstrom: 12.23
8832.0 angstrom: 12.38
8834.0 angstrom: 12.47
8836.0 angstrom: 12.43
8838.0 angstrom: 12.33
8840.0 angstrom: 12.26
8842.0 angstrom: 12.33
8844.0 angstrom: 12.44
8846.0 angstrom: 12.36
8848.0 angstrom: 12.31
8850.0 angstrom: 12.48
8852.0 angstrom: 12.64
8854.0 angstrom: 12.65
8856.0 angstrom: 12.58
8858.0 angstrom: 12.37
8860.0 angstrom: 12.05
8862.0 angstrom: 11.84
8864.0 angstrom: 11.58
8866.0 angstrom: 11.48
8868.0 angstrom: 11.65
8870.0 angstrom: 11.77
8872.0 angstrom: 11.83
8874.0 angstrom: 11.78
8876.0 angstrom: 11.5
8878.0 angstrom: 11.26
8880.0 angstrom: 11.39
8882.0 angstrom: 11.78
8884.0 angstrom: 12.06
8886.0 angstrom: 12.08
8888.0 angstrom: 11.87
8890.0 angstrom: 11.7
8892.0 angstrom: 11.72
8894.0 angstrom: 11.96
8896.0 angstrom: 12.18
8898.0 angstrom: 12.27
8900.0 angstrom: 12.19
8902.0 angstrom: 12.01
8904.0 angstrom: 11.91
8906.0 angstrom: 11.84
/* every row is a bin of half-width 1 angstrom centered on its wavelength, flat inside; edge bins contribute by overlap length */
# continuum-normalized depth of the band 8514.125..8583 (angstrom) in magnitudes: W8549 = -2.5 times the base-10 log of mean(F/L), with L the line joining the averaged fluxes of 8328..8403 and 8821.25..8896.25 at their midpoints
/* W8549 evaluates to 0.09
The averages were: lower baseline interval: 12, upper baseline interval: 12.1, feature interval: 11.1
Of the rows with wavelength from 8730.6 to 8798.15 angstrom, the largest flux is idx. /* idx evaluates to 12.53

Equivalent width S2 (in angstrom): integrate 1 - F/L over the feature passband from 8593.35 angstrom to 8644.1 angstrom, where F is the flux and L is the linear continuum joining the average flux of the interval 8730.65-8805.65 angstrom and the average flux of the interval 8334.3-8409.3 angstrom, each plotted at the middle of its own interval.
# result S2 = 0.5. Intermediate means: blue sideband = 12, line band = 11.9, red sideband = 12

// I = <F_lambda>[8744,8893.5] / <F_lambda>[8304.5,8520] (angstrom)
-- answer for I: 1.02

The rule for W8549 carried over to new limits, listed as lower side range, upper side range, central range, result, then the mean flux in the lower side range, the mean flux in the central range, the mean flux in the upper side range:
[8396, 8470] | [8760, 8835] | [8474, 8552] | 0.09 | 11.9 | 11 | 12.1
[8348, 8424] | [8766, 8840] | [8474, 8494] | 0.05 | 12.1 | 11.5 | 12.1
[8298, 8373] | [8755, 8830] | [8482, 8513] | 0.07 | 11.9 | 11.2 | 12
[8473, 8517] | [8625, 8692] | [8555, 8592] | -0.02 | 11.3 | 11.6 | 11.4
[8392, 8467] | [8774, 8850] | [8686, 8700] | 0.05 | 11.9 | 11.5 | 12.1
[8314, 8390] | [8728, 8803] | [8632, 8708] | 0.06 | 11.9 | 11.4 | 12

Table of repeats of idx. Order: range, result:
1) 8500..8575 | 11.9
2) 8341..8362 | 12.14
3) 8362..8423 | 12.48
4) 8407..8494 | 12.36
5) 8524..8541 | 11.15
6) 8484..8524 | 11.79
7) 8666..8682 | 11.51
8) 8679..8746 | 12.18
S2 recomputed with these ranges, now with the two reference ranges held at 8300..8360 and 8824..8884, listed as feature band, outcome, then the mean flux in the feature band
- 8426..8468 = 1.0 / 11.6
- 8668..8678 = 0.6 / 11.3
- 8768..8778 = 0.1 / 12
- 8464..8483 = 0.6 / 11.5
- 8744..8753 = 0.0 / 12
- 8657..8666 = 1.4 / 10.2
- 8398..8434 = -0.6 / 12.1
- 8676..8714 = 1.1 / 11.7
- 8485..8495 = 0.6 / 11.2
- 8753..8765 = 0.0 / 12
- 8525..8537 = 1.1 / 10.8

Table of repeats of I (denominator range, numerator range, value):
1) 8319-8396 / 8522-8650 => 0.96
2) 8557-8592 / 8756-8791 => 1.04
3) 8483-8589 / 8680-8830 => 1.07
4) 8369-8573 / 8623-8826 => 1.03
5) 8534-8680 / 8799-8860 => 1.07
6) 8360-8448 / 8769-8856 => 1.02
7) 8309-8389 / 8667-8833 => 1.00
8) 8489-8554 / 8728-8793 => 1.11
